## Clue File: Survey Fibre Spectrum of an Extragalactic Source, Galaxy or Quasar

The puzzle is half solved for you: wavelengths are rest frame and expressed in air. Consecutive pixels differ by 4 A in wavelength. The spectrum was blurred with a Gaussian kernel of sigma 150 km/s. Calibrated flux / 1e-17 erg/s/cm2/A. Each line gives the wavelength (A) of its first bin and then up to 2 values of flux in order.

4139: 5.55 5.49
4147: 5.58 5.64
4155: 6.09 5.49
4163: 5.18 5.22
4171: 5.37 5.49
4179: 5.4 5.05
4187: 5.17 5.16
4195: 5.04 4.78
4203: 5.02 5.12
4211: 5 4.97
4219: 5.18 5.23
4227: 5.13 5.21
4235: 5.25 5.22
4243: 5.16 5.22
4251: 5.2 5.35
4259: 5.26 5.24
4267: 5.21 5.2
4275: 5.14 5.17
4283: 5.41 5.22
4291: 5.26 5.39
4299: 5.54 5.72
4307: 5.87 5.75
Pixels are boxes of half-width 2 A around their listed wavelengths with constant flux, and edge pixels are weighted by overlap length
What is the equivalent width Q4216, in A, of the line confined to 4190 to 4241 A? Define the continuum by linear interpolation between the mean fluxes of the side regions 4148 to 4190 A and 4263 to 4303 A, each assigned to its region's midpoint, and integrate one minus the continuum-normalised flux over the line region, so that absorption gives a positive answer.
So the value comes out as 2.5 A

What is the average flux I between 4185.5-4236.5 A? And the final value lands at 5.09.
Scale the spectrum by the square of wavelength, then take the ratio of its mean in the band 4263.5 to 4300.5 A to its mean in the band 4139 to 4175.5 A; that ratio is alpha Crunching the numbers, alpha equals 1.02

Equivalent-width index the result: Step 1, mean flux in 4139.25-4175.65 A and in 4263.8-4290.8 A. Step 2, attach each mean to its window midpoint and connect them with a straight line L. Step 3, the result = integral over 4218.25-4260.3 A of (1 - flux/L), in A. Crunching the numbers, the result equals 0.8 A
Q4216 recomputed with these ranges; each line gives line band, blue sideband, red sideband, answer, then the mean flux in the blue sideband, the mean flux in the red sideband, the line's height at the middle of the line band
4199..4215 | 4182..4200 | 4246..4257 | 0.3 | 5.05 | 5.26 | 5.11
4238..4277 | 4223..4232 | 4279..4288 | 0.1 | 5.18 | 5.29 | 5.24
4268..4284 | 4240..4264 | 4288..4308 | 0.5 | 5.24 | 5.52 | 5.39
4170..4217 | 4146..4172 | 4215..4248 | 2.0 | 5.51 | 5.19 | 5.36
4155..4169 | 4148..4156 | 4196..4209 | 0.6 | 5.8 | 4.98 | 5.64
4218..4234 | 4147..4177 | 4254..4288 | 0.5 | 5.5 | 5.24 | 5.35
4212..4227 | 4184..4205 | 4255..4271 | 0.0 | 5.03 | 5.25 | 5.11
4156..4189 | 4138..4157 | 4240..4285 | 1.5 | 5.68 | 5.23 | 5.58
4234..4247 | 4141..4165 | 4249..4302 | 0.4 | 5.58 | 5.28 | 5.37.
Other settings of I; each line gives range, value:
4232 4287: 5.23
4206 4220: 5.06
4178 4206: 5.08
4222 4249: 5.2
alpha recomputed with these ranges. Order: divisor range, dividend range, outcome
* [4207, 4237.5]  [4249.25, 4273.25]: 1.04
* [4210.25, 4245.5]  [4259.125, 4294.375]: 1.04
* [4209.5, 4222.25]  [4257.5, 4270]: 1.06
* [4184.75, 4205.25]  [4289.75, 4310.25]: 1.16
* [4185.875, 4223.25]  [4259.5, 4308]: 1.10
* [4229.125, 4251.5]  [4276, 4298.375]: 1.04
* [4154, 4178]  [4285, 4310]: 1.08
